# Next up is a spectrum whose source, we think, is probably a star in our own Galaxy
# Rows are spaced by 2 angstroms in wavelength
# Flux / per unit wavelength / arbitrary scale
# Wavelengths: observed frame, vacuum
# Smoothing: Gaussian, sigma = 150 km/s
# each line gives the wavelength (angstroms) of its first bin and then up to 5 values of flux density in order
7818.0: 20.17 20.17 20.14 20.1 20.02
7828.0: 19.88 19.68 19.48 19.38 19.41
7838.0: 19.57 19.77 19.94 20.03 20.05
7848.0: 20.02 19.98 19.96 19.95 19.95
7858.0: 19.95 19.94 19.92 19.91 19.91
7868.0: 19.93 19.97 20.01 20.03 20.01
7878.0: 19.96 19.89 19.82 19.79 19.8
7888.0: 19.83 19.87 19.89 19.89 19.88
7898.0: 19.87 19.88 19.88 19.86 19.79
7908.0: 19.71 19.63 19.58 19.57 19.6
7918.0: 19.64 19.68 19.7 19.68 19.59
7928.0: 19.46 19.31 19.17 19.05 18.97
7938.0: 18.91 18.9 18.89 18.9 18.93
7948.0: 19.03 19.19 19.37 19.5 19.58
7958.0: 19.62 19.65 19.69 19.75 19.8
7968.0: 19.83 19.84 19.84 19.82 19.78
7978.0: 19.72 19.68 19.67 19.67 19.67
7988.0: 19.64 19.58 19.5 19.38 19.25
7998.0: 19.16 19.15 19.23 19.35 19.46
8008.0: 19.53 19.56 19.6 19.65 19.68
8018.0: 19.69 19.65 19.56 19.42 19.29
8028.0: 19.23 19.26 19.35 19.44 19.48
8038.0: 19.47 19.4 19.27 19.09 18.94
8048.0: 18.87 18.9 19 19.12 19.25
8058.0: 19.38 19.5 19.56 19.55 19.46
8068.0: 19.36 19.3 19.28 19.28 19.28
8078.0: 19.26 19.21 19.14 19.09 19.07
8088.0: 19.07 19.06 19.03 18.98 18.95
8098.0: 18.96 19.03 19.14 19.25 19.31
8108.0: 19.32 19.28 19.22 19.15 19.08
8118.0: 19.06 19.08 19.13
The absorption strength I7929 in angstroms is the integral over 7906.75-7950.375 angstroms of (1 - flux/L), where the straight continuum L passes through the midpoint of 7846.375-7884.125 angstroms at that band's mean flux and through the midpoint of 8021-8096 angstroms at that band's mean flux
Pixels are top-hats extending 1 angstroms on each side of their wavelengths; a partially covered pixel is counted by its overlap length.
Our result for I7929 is 0.9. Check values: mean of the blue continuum 19.9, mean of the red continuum 19.2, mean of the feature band 19.3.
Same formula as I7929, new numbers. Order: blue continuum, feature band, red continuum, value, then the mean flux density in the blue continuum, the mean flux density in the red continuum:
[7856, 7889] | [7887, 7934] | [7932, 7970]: -0.1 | 19.9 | 19.3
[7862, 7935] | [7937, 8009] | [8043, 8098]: 0.2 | 19.8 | 19.2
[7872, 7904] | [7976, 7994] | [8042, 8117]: -0.1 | 19.9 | 19.2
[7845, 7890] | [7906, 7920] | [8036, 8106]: 0.1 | 19.9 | 19.2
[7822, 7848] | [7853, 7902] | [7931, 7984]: -0.6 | 19.8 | 19.4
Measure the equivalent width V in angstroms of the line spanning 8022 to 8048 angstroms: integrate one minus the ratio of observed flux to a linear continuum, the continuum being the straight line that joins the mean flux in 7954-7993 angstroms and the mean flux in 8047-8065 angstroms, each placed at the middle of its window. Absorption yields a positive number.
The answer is 0.1 angstroms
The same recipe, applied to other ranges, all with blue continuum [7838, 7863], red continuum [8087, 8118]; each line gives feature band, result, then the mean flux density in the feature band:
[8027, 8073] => 0.02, 19.3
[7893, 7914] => -0.02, 19.8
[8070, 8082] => -0.03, 19.3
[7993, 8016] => 0.04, 19.4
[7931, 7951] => 0.66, 19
